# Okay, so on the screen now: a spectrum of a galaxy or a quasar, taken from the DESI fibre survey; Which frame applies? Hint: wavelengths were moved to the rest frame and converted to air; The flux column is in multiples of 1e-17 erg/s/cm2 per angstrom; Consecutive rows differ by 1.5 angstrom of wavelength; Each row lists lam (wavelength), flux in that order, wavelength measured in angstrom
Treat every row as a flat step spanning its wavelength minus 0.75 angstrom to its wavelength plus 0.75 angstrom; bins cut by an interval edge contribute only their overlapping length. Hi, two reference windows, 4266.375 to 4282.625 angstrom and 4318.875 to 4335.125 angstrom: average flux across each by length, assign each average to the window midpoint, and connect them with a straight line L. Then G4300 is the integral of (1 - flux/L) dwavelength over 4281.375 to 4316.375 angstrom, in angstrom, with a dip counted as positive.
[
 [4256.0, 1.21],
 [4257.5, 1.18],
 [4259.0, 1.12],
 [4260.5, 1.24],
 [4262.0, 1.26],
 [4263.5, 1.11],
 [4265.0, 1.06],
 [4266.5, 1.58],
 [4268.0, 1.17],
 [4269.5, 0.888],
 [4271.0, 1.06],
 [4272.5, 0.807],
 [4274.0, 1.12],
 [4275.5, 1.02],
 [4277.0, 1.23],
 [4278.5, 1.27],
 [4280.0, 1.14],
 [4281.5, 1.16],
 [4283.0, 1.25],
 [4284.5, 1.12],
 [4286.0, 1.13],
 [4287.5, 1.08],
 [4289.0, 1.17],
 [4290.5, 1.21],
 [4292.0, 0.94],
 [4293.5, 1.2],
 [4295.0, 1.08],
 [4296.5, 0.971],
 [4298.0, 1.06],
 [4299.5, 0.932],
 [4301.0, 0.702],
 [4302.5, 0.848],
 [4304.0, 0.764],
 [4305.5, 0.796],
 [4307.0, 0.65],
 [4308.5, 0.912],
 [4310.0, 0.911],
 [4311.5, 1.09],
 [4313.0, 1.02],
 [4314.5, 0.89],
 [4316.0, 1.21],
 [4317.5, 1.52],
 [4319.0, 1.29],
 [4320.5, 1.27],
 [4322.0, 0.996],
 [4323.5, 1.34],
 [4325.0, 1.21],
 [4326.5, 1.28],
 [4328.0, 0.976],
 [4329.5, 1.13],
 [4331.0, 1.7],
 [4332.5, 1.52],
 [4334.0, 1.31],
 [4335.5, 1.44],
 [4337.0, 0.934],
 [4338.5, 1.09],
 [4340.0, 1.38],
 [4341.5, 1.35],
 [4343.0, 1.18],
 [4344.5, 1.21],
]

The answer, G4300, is 5.6 angstrom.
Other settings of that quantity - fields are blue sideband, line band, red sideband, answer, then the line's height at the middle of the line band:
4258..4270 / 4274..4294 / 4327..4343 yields 1.1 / 1.21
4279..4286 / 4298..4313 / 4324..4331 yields 4.1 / 1.19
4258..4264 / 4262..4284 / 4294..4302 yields -0.6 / 1.11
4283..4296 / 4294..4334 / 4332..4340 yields 3.8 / 1.2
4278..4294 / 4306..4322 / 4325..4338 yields 2.1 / 1.23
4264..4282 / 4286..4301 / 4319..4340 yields 1.5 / 1.17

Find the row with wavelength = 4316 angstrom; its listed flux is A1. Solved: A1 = 1.21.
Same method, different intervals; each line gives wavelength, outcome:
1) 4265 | 1.06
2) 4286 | 1.13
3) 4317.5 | 1.52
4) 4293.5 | 1.2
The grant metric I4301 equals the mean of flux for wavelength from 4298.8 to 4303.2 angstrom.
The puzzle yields 0.826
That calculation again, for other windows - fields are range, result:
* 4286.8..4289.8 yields 1.13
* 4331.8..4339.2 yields 1.26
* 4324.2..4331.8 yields 1.26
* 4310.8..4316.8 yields 1.06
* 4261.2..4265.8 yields 1.15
